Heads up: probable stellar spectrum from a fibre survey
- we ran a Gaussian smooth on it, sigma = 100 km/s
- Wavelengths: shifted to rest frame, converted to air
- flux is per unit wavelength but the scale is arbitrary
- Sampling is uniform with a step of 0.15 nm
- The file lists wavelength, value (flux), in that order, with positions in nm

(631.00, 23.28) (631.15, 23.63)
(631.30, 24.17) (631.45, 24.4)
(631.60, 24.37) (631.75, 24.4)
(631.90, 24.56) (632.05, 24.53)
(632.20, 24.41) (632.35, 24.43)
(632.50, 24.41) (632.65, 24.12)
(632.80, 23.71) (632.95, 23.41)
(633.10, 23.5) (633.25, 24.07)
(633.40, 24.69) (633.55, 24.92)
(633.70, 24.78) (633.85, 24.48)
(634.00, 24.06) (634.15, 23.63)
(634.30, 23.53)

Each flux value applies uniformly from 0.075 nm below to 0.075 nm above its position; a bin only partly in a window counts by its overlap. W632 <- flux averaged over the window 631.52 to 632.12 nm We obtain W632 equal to 24.5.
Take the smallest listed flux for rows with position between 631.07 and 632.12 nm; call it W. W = 23.63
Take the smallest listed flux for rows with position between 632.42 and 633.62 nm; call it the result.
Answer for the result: 23.41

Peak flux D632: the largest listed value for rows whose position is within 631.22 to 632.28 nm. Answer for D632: 24.56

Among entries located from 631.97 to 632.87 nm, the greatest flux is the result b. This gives 24.53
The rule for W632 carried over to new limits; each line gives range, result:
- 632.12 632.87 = 24.2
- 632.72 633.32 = 23.7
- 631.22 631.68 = 24.3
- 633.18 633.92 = 24.6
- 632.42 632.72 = 24.3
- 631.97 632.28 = 24.5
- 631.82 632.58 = 24.5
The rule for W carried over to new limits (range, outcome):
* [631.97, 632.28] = 24.41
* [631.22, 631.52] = 24.17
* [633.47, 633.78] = 24.78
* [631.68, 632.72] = 24.12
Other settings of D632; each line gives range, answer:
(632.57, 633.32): 24.12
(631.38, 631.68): 24.4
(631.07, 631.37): 24.17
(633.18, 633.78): 24.92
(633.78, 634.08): 24.48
